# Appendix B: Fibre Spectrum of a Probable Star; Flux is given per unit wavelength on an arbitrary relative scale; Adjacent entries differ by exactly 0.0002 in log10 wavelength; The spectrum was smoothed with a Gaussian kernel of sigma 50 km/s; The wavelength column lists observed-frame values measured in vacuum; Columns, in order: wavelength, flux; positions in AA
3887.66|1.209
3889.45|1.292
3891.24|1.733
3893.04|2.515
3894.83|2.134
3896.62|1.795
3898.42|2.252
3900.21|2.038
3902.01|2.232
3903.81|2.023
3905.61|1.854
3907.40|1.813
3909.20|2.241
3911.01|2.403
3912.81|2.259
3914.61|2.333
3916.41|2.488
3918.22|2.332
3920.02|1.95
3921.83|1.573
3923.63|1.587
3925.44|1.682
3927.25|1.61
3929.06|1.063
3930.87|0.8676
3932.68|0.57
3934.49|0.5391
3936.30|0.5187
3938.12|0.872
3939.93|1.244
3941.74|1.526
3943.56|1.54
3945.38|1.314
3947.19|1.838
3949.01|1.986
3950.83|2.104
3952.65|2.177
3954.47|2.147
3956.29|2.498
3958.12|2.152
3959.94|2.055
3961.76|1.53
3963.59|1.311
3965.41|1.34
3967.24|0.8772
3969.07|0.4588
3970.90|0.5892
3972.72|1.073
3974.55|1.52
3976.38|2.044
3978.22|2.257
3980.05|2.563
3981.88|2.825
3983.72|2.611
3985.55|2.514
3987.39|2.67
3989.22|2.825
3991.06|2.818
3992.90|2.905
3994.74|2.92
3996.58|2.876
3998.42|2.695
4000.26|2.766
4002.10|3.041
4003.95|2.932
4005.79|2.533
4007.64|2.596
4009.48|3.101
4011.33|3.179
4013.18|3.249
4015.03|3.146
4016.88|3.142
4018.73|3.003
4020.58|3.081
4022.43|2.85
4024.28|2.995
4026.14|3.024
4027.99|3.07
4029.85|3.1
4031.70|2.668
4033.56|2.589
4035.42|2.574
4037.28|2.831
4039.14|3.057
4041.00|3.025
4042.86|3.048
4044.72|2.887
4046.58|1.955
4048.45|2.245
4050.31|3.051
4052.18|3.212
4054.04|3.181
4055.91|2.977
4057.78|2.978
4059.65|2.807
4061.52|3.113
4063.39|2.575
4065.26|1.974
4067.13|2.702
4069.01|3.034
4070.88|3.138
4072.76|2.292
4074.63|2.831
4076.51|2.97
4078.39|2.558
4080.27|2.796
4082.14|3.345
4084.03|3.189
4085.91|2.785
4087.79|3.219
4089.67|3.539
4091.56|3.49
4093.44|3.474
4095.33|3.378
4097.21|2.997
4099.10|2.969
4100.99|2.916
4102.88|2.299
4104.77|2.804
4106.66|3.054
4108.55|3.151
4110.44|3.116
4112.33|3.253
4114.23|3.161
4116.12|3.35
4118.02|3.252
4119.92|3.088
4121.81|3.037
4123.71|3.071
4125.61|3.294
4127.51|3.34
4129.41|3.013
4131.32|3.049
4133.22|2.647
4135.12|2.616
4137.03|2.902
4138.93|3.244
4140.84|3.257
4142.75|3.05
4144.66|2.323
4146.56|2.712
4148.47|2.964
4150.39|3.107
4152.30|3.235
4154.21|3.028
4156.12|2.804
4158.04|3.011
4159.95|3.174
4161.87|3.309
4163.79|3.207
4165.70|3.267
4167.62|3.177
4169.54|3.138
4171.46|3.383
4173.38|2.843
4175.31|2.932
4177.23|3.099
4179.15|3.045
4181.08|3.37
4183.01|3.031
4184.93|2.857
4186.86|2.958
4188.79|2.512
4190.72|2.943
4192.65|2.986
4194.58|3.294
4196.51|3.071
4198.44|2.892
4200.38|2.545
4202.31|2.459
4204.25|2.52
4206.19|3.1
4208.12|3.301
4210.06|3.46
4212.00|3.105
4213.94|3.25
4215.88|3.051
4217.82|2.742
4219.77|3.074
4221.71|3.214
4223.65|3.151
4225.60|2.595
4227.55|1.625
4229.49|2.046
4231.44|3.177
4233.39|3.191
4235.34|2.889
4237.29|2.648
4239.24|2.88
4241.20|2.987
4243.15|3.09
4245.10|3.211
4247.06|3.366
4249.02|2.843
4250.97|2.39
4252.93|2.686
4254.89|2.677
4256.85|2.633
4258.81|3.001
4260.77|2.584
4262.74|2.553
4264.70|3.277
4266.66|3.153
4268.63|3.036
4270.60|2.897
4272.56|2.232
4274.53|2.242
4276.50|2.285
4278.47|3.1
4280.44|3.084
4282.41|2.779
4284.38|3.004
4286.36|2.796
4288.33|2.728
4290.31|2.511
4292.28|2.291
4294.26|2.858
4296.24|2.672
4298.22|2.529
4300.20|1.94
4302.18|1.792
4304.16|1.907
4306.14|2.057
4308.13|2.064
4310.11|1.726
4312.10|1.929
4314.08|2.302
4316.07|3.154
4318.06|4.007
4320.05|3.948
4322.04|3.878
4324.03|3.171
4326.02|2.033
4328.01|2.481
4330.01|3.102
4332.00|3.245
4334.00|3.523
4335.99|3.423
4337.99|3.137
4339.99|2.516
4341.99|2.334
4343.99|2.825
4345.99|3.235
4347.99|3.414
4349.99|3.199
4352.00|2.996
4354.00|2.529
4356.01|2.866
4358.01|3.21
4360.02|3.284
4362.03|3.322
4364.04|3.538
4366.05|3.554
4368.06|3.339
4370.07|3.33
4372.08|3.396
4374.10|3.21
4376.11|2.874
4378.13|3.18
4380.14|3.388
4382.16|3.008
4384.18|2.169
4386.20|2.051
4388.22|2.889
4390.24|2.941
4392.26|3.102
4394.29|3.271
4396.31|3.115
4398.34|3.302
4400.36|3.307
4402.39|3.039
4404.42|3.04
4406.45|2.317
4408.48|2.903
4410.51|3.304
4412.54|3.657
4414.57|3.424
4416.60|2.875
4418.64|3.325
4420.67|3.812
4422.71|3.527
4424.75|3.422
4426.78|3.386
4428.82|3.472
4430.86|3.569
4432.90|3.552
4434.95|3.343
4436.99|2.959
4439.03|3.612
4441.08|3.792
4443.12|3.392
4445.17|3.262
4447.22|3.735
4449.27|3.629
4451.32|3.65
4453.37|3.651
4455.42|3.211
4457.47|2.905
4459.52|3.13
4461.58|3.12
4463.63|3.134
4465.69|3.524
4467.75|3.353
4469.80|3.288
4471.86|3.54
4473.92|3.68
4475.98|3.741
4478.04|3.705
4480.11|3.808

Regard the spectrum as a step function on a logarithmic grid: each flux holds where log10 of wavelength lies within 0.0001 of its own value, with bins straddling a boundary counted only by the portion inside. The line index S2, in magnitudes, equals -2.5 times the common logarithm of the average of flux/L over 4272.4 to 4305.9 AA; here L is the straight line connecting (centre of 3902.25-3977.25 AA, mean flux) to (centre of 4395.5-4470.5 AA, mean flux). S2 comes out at 0.13 mag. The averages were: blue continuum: 1.61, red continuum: 3.33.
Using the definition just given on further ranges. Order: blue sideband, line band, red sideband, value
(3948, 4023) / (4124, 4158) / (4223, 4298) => -0.15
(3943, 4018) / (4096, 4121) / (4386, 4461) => -0.18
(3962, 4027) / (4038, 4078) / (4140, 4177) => -0.05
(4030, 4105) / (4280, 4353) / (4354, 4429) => 0.12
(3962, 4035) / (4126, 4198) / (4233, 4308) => -0.16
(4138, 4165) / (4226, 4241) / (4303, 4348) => 0.11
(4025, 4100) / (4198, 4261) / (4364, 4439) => 0.07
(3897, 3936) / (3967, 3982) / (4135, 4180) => 0.33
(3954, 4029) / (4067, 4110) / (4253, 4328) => -0.19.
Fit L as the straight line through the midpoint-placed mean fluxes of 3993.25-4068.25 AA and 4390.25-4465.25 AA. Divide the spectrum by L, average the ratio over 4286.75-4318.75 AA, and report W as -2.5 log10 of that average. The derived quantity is 0.304 mag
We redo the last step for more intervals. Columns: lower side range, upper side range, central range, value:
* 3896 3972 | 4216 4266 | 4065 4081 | -0.24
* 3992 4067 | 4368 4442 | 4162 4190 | -0.02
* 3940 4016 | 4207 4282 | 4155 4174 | -0.18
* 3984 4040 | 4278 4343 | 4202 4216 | -0.10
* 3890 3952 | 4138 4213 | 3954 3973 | 0.31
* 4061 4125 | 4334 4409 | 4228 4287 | 0.08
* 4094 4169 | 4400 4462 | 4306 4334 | 0.14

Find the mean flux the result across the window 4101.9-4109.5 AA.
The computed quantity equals 2.83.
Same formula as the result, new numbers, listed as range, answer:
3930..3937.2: 0.623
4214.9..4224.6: 3.05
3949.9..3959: 2.21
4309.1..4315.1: 1.99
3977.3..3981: 2.42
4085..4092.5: 3.26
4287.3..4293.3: 2.52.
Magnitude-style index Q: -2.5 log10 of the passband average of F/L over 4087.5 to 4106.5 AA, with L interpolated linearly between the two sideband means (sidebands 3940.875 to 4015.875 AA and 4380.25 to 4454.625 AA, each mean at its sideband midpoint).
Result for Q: -0.23 mag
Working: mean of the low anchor 2.22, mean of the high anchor 3.25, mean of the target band 3.1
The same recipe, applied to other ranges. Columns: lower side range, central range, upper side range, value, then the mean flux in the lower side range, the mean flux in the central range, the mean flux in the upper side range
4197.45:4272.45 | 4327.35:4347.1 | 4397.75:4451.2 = 0.05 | 2.87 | 2.99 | 3.35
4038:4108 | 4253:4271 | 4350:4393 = 0.06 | 2.92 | 2.86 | 3.06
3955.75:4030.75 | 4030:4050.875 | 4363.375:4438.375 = -0.08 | 2.46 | 2.73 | 3.19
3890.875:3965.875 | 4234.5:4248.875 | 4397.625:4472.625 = -0.10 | 1.76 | 3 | 3.34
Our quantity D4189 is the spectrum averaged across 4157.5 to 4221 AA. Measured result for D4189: 3.03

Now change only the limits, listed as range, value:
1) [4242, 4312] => 2.62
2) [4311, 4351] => 3.04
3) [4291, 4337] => 2.7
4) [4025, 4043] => 2.89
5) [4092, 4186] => 3.06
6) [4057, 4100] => 2.96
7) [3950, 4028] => 2.42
